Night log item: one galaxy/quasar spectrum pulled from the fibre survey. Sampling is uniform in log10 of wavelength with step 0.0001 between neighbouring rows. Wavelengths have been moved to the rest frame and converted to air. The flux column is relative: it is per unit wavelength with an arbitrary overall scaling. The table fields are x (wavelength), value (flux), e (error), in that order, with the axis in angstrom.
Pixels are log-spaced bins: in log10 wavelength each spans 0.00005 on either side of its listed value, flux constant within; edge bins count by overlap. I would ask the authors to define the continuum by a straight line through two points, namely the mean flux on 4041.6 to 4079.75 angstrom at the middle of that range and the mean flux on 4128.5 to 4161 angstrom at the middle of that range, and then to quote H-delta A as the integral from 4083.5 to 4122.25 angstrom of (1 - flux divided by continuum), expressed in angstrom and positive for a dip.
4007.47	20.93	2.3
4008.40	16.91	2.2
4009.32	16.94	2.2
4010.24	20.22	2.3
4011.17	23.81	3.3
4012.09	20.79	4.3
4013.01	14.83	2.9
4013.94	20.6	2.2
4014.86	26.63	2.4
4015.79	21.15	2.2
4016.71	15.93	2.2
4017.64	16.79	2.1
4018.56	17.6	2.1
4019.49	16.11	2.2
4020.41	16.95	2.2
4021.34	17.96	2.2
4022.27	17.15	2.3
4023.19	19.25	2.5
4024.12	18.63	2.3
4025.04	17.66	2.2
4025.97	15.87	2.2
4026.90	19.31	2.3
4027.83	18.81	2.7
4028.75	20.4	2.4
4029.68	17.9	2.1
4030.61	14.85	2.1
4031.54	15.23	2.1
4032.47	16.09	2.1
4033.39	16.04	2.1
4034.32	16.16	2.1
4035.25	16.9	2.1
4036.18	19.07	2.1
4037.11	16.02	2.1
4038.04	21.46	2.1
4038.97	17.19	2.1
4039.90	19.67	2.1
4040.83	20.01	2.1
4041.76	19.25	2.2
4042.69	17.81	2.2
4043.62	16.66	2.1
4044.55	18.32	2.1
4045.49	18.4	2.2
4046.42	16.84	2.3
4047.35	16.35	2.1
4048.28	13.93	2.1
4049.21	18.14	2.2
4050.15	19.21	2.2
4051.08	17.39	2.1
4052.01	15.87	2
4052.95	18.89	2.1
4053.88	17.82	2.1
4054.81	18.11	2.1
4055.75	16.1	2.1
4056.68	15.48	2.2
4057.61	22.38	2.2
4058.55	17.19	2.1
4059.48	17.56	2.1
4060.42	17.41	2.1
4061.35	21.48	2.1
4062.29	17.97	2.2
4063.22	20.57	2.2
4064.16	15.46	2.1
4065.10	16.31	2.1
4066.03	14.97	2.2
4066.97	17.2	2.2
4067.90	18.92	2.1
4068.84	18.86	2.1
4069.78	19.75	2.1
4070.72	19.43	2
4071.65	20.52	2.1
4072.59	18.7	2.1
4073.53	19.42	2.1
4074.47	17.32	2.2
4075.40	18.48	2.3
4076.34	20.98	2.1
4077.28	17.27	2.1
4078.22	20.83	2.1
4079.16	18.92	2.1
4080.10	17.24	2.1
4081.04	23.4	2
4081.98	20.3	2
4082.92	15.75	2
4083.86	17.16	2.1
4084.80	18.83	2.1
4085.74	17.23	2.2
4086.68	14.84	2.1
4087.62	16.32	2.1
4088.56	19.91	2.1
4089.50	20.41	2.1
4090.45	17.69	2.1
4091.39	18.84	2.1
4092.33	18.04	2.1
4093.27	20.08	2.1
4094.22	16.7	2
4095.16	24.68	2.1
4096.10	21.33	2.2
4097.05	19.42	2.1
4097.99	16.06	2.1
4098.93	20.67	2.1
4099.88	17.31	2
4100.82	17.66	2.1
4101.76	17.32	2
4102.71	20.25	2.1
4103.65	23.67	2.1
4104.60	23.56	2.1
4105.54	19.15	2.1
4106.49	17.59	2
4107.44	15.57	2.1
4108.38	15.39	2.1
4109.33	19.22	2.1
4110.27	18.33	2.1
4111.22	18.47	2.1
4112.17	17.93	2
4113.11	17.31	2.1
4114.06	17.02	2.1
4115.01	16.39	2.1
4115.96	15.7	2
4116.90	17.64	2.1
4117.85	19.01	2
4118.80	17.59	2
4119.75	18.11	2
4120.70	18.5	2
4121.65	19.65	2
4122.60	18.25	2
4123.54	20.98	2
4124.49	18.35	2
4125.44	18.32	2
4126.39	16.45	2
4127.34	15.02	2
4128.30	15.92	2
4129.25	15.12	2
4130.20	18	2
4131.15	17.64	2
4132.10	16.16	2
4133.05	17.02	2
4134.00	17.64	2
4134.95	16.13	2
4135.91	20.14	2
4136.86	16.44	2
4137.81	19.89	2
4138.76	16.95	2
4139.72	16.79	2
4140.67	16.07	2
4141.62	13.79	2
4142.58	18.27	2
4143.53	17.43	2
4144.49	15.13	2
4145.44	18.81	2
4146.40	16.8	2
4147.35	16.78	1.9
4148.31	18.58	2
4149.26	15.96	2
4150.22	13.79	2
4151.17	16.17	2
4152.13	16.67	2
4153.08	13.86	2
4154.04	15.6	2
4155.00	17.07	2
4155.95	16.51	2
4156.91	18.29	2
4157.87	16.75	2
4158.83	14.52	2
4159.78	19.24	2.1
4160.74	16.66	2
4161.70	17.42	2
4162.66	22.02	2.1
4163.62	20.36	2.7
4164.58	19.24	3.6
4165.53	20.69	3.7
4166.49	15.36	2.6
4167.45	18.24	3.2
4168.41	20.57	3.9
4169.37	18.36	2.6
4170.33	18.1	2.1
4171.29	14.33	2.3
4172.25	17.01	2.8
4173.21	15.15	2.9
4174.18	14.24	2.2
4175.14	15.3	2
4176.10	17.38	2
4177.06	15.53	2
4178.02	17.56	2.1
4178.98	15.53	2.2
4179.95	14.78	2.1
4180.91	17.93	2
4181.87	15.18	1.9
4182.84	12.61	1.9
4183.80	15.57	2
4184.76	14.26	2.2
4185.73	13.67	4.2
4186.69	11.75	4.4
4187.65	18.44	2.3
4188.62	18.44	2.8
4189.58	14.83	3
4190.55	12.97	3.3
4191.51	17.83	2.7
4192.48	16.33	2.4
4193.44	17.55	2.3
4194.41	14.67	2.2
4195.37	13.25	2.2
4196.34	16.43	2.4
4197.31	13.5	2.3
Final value -2.3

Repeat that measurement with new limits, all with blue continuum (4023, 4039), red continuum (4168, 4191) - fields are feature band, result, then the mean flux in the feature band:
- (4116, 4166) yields -3.4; 17.4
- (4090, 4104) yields -2.1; 19.3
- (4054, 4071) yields -0.8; 18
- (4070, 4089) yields -1.8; 18.7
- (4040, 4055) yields -0.3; 17.7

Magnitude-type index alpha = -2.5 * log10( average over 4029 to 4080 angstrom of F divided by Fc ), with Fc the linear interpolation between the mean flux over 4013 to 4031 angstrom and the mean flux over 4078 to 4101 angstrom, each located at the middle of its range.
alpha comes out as 0.035 mag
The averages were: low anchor 18.3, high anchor 18.8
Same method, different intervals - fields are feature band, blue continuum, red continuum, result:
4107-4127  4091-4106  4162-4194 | 0.07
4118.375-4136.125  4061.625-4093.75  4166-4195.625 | -0.02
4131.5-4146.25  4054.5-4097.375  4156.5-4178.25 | 0.05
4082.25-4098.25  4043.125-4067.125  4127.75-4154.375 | -0.08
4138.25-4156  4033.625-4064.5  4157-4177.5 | 0.07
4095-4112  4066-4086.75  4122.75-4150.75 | -0.07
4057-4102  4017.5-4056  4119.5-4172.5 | -0.07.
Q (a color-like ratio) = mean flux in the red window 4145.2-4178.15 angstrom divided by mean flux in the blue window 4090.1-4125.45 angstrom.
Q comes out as 0.9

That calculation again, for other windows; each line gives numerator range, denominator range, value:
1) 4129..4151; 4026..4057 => 0.97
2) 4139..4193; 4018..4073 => 0.93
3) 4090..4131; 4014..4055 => 1.02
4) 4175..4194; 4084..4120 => 0.85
